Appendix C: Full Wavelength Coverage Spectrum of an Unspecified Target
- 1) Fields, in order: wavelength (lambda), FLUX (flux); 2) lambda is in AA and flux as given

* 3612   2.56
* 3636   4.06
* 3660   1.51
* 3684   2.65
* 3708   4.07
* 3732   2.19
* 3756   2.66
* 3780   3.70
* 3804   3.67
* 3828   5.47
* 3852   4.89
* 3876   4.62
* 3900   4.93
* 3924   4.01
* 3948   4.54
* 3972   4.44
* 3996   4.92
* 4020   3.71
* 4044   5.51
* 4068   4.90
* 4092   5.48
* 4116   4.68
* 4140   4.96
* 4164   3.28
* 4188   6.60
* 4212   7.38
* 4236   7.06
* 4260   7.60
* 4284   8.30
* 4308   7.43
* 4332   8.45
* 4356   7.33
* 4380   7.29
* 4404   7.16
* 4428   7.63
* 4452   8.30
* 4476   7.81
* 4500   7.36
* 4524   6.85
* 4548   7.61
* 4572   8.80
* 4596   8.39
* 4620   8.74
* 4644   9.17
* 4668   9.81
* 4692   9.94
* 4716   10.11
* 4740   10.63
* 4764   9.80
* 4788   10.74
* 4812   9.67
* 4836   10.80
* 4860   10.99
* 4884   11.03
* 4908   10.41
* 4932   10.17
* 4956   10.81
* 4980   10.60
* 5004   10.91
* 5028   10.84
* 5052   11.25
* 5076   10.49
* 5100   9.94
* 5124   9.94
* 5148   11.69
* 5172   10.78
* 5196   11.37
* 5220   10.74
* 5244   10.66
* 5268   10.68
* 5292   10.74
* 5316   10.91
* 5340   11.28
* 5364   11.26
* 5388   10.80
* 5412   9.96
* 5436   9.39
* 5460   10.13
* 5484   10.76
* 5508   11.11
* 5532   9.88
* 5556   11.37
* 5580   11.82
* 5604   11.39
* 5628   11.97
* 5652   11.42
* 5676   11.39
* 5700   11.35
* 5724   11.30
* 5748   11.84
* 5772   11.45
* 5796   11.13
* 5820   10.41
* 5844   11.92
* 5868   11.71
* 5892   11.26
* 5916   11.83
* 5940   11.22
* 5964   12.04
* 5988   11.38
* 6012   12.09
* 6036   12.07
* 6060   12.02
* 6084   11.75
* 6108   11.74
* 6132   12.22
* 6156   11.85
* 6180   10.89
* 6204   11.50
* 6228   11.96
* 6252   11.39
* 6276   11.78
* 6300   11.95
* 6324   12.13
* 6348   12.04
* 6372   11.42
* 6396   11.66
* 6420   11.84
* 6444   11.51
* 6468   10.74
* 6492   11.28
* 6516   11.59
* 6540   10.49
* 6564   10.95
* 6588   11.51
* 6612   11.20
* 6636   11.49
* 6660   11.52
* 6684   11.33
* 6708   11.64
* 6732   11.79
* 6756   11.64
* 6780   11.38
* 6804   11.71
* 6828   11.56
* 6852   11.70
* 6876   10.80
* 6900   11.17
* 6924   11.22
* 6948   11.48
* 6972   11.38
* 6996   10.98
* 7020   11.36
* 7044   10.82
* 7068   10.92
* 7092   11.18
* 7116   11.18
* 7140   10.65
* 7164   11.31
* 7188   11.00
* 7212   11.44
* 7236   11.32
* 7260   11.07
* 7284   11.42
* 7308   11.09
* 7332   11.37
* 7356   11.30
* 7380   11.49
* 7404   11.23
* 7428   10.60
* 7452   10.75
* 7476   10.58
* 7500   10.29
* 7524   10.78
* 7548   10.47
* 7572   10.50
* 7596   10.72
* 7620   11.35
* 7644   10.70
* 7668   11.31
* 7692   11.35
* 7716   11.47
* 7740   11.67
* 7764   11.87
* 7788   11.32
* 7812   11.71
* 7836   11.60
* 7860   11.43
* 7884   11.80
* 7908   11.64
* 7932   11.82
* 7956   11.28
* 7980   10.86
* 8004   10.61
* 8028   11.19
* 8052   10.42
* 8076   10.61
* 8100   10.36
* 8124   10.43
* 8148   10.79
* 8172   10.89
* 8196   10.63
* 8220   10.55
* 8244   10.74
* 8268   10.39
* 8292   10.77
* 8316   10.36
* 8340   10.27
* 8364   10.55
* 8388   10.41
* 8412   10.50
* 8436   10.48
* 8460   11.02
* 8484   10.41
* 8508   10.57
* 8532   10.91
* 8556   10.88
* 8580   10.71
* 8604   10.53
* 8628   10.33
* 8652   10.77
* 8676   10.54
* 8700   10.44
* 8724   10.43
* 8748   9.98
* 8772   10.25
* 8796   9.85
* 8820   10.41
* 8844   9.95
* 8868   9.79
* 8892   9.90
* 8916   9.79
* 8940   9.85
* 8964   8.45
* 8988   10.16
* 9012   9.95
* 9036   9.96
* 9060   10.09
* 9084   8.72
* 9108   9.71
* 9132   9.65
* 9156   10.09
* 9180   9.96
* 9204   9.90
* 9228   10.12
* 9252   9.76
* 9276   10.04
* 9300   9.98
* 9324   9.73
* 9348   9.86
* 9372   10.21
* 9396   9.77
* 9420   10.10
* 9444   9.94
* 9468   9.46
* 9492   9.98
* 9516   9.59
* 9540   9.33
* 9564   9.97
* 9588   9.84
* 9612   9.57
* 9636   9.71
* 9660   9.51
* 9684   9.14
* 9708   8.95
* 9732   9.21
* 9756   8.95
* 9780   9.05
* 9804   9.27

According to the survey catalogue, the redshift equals 0.05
